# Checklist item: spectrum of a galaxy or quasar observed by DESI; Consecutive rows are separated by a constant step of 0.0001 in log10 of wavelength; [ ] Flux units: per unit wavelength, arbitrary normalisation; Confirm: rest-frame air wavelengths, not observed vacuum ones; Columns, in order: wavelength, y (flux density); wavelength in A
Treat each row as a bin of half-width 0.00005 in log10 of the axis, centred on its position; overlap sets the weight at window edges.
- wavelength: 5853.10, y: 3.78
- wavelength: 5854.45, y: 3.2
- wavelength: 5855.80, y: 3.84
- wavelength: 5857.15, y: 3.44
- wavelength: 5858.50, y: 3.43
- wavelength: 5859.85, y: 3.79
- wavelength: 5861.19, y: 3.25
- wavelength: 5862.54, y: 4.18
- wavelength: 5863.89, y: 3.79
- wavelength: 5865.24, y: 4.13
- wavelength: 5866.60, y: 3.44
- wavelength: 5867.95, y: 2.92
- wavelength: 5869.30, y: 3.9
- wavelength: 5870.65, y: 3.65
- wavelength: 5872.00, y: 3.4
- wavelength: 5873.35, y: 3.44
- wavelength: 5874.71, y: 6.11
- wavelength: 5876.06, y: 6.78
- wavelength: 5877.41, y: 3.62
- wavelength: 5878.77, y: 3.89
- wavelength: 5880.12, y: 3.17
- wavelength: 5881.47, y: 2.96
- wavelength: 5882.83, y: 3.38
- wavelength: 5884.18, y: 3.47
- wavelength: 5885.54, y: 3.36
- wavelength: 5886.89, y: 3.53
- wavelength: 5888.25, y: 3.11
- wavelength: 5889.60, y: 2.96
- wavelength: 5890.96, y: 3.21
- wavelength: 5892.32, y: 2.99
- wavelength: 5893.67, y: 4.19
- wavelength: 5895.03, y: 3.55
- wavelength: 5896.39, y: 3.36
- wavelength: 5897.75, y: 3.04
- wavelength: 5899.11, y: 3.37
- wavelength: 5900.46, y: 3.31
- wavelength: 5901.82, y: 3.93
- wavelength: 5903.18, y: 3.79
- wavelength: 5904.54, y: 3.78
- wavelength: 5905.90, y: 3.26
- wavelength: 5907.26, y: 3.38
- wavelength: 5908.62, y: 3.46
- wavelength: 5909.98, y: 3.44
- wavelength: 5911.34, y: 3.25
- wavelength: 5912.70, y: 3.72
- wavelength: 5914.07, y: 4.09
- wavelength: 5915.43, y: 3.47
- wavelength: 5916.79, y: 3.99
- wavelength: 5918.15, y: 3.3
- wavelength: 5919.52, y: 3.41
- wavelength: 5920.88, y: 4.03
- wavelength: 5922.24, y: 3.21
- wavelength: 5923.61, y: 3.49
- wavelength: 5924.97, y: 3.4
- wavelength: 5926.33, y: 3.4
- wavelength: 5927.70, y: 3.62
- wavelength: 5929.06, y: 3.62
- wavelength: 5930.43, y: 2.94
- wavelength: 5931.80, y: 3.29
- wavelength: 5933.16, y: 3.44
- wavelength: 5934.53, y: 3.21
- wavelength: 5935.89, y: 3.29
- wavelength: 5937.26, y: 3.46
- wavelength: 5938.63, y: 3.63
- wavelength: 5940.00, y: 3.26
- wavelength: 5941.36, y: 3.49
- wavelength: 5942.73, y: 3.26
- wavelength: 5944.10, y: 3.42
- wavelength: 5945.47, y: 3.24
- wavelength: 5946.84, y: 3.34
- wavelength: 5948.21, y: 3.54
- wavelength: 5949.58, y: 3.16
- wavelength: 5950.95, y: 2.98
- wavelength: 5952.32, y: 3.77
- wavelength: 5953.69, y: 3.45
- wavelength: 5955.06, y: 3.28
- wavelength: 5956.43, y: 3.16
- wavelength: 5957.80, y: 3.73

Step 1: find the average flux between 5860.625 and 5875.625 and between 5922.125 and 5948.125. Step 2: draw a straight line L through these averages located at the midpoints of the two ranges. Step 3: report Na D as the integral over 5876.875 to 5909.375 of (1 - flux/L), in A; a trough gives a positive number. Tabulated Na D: 2.4 A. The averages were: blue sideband 3.89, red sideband 3.38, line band 3.42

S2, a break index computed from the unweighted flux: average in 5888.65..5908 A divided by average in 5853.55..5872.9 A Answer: 1.0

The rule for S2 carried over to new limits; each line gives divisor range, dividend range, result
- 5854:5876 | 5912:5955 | 0.90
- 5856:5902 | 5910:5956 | 0.94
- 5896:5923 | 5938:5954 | 0.96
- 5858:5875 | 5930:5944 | 0.89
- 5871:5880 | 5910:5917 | 0.83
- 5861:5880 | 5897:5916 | 0.87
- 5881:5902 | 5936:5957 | 1.00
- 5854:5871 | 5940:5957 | 0.92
